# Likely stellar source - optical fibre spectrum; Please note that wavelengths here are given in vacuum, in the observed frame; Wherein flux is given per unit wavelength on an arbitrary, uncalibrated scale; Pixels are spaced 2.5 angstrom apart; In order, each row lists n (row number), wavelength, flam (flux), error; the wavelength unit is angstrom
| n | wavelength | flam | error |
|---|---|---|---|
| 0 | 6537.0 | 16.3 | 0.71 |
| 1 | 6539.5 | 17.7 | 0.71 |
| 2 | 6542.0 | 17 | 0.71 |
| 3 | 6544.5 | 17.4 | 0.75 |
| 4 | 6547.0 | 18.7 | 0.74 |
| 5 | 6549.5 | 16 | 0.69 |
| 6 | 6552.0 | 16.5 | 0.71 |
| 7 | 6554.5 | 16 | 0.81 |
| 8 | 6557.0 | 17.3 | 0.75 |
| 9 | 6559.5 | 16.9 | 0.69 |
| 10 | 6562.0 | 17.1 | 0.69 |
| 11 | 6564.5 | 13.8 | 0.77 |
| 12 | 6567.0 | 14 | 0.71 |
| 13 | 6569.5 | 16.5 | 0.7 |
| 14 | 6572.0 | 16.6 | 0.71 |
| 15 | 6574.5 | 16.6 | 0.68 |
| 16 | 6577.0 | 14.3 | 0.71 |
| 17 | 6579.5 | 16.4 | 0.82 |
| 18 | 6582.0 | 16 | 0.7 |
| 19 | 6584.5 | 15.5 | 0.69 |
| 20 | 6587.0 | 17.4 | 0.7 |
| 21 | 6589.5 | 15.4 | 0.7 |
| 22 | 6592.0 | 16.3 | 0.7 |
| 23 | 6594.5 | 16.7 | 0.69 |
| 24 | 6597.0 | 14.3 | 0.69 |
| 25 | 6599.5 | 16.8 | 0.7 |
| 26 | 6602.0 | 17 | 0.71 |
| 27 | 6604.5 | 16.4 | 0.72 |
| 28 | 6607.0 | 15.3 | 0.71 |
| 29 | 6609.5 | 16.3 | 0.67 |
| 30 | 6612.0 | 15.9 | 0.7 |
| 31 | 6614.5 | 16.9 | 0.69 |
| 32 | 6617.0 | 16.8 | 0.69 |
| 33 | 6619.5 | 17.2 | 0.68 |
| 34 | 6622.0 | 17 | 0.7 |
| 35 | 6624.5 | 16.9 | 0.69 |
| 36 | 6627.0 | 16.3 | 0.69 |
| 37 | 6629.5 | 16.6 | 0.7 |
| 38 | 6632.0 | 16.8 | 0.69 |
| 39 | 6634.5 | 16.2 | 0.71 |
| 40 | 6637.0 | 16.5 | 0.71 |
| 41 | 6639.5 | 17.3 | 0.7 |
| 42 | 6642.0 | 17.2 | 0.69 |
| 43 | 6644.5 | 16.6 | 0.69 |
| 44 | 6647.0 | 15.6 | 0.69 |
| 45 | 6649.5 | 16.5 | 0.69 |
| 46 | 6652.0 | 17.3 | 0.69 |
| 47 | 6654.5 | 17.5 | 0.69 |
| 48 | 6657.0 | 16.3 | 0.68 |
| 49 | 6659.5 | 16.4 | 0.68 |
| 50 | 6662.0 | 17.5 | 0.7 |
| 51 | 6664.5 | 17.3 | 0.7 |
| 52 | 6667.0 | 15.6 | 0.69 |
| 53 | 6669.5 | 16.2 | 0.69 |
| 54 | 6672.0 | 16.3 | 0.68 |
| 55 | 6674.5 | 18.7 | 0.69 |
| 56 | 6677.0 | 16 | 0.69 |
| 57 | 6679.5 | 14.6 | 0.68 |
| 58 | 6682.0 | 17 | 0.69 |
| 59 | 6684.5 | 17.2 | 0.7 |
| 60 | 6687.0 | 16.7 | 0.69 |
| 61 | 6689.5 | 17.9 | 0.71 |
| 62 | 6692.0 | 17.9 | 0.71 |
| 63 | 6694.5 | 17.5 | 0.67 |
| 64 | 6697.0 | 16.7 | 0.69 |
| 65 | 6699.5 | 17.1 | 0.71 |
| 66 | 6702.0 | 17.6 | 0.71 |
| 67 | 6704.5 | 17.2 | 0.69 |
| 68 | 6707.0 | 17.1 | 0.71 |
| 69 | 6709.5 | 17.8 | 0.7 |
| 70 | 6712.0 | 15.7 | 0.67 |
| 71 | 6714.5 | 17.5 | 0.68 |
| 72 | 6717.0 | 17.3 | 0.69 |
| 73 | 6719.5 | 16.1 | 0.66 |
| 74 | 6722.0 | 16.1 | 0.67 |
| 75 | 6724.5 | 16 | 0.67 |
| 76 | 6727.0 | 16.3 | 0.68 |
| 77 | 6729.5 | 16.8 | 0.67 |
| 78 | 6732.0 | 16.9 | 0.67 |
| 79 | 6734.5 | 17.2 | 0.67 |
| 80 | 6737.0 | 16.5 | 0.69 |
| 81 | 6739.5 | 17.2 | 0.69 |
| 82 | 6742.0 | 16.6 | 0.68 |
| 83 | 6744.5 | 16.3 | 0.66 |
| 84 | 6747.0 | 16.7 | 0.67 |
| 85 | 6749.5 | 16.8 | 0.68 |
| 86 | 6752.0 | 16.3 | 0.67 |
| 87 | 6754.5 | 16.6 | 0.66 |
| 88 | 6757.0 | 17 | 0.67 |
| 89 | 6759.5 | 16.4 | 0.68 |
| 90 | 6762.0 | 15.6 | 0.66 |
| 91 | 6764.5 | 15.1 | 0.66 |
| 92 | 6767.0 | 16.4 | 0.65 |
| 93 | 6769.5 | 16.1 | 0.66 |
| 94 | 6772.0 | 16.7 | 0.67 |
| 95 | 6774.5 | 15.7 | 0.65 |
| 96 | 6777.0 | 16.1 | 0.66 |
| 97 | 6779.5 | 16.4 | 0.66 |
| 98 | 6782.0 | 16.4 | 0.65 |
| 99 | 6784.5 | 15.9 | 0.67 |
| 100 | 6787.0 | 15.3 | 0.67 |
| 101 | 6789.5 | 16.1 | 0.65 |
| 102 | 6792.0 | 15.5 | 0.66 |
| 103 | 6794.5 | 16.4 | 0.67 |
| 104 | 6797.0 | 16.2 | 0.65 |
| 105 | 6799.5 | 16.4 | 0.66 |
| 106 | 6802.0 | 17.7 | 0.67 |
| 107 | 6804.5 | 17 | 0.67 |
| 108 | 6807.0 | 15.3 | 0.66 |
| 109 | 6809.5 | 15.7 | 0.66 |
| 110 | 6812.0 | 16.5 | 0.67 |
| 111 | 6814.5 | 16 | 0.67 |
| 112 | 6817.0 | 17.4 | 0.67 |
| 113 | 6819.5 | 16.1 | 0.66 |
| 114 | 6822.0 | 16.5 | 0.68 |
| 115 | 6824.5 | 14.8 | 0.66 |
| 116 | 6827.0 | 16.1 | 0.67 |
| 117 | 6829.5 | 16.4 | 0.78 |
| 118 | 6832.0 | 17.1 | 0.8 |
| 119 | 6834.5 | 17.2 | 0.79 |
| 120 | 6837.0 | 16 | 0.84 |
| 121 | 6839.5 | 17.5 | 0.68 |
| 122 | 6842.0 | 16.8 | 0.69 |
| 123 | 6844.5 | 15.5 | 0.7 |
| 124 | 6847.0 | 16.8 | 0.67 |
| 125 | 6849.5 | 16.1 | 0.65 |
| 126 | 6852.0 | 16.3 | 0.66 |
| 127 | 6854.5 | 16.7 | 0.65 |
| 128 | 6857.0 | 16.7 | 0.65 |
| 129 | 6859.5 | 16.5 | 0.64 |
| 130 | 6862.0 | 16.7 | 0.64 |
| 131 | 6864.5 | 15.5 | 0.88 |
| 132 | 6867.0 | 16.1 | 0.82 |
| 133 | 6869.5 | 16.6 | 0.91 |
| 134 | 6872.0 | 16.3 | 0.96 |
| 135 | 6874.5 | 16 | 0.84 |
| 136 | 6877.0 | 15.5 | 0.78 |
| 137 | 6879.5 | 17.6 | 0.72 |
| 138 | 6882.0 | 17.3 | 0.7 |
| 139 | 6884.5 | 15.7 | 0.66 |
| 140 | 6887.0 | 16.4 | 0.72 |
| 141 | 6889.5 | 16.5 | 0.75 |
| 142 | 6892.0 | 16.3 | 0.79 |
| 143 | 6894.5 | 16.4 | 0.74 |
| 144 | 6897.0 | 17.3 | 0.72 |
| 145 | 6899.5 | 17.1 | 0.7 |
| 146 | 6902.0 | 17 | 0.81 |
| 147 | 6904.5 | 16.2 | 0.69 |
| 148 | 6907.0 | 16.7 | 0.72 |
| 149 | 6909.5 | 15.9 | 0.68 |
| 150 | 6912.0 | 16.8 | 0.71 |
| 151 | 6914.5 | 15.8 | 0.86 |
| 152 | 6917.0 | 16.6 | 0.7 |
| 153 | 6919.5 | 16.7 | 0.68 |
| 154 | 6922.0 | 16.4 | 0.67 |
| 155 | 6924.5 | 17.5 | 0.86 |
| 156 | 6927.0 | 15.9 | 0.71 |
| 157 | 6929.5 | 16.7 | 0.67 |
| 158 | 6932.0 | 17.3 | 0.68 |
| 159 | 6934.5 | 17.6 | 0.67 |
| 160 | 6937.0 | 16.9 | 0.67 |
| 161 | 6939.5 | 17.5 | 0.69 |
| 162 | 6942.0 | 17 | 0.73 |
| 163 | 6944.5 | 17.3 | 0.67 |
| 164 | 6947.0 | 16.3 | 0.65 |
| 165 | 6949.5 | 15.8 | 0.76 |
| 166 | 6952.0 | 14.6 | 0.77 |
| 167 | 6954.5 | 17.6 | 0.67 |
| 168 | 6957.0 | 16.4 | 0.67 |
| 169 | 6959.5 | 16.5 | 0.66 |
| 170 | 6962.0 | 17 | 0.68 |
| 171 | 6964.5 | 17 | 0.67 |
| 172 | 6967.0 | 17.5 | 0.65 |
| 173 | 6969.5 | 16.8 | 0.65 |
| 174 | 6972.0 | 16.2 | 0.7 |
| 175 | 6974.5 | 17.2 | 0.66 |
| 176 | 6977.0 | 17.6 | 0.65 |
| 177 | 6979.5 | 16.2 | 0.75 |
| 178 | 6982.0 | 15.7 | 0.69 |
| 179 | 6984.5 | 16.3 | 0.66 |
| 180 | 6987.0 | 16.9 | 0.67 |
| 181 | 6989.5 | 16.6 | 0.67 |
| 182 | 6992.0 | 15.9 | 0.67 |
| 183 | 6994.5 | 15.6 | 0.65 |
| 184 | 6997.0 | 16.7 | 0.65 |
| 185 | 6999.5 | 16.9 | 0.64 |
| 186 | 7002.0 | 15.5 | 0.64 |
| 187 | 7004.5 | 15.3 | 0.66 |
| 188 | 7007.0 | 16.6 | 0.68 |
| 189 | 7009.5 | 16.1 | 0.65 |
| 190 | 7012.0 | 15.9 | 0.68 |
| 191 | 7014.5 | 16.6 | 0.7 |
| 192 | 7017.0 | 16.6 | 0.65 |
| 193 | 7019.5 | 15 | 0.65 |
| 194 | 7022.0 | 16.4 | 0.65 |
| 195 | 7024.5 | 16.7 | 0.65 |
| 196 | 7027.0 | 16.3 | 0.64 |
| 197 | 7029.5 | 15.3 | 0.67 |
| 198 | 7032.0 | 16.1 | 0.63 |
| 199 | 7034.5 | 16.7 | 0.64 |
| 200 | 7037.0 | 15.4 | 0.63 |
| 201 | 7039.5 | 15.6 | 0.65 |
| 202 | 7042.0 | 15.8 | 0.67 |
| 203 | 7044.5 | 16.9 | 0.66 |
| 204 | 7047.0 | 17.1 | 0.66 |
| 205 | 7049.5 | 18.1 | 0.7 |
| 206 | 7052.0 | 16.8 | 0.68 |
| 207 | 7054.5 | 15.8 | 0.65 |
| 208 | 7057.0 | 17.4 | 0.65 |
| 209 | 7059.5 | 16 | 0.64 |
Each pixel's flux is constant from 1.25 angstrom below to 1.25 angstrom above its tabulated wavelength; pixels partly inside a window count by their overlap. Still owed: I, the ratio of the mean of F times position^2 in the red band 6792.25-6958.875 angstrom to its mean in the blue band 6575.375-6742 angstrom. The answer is 1.1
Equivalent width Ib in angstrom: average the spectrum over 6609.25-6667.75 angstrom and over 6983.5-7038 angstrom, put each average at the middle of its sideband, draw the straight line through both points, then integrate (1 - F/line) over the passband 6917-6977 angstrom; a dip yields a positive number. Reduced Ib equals -1.97 angstrom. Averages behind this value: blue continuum 16.7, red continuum 16.2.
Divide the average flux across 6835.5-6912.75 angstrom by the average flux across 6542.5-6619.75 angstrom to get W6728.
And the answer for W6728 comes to 1.0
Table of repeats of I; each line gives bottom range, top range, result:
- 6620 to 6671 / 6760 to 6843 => 1.02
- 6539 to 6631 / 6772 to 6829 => 1.05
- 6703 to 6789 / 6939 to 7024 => 1.07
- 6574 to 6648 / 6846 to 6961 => 1.10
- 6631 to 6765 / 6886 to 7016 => 1.07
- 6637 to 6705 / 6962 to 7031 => 1.07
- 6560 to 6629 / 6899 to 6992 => 1.14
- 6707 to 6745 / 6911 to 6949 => 1.07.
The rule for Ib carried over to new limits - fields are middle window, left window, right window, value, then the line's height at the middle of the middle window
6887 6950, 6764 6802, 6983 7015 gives -2.1 angstrom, 16.2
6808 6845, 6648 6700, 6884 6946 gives 0.8 angstrom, 16.8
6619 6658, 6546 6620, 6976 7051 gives -1.2 angstrom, 16.2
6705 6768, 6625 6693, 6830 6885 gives 0.2 angstrom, 16.6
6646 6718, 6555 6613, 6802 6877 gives -3.3 angstrom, 16.2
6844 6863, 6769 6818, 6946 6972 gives -0.1 angstrom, 16.3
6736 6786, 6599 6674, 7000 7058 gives 0.6 angstrom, 16.5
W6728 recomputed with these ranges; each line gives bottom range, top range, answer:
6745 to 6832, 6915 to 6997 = 1.03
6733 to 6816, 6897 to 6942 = 1.03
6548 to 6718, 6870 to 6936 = 1.00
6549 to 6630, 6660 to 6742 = 1.04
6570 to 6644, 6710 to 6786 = 1.00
